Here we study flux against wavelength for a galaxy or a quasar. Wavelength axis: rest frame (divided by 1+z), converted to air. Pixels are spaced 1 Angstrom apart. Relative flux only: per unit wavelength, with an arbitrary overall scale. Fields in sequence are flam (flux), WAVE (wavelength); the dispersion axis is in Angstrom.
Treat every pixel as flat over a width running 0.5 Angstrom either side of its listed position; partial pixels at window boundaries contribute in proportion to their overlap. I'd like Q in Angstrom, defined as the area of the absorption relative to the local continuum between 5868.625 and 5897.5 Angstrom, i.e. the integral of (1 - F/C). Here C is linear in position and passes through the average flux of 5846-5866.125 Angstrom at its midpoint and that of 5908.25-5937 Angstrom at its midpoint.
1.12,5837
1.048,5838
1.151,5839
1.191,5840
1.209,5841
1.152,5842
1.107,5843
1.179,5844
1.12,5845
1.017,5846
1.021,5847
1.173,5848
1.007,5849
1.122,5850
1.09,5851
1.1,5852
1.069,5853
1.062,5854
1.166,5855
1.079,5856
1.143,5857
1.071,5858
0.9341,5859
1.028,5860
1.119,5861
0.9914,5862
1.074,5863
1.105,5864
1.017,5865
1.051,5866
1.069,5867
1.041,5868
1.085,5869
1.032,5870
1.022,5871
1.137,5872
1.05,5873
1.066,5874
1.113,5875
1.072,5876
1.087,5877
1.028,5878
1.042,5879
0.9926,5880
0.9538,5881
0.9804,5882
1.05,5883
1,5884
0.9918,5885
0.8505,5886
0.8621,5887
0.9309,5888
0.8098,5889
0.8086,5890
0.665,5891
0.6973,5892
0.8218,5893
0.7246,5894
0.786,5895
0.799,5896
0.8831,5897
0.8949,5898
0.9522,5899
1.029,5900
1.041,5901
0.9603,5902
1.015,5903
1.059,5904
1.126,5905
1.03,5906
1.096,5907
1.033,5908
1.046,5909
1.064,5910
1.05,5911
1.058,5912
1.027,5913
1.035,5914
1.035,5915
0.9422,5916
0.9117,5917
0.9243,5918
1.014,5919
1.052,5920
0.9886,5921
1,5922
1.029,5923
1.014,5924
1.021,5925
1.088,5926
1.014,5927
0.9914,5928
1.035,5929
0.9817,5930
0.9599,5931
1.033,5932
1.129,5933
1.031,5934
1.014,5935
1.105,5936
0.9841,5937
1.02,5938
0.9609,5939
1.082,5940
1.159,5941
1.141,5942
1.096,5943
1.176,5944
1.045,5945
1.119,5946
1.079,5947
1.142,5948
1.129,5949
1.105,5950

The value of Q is 3.0 Angstrom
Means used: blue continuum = 1.07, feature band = 0.942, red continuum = 1.02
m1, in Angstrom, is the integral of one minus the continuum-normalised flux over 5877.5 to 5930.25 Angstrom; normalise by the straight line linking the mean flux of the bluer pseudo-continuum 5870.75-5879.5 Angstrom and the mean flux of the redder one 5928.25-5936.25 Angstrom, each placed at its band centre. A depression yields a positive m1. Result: 4.2 Angstrom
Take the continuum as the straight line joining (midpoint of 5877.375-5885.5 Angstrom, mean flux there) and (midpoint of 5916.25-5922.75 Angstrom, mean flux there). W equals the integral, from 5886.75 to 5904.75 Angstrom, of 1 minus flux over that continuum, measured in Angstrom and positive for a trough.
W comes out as 2.1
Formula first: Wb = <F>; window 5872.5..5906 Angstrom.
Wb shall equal 0.945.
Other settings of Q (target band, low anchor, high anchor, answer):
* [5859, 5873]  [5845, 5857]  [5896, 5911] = 0.13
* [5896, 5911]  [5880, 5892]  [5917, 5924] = -1.00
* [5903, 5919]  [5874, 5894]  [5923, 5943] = -0.58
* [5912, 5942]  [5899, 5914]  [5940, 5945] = 1.86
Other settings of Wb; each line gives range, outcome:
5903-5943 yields 1.03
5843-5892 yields 1.03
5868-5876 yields 1.07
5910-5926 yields 1.01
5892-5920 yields 0.973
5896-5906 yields 0.988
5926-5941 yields 1.03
